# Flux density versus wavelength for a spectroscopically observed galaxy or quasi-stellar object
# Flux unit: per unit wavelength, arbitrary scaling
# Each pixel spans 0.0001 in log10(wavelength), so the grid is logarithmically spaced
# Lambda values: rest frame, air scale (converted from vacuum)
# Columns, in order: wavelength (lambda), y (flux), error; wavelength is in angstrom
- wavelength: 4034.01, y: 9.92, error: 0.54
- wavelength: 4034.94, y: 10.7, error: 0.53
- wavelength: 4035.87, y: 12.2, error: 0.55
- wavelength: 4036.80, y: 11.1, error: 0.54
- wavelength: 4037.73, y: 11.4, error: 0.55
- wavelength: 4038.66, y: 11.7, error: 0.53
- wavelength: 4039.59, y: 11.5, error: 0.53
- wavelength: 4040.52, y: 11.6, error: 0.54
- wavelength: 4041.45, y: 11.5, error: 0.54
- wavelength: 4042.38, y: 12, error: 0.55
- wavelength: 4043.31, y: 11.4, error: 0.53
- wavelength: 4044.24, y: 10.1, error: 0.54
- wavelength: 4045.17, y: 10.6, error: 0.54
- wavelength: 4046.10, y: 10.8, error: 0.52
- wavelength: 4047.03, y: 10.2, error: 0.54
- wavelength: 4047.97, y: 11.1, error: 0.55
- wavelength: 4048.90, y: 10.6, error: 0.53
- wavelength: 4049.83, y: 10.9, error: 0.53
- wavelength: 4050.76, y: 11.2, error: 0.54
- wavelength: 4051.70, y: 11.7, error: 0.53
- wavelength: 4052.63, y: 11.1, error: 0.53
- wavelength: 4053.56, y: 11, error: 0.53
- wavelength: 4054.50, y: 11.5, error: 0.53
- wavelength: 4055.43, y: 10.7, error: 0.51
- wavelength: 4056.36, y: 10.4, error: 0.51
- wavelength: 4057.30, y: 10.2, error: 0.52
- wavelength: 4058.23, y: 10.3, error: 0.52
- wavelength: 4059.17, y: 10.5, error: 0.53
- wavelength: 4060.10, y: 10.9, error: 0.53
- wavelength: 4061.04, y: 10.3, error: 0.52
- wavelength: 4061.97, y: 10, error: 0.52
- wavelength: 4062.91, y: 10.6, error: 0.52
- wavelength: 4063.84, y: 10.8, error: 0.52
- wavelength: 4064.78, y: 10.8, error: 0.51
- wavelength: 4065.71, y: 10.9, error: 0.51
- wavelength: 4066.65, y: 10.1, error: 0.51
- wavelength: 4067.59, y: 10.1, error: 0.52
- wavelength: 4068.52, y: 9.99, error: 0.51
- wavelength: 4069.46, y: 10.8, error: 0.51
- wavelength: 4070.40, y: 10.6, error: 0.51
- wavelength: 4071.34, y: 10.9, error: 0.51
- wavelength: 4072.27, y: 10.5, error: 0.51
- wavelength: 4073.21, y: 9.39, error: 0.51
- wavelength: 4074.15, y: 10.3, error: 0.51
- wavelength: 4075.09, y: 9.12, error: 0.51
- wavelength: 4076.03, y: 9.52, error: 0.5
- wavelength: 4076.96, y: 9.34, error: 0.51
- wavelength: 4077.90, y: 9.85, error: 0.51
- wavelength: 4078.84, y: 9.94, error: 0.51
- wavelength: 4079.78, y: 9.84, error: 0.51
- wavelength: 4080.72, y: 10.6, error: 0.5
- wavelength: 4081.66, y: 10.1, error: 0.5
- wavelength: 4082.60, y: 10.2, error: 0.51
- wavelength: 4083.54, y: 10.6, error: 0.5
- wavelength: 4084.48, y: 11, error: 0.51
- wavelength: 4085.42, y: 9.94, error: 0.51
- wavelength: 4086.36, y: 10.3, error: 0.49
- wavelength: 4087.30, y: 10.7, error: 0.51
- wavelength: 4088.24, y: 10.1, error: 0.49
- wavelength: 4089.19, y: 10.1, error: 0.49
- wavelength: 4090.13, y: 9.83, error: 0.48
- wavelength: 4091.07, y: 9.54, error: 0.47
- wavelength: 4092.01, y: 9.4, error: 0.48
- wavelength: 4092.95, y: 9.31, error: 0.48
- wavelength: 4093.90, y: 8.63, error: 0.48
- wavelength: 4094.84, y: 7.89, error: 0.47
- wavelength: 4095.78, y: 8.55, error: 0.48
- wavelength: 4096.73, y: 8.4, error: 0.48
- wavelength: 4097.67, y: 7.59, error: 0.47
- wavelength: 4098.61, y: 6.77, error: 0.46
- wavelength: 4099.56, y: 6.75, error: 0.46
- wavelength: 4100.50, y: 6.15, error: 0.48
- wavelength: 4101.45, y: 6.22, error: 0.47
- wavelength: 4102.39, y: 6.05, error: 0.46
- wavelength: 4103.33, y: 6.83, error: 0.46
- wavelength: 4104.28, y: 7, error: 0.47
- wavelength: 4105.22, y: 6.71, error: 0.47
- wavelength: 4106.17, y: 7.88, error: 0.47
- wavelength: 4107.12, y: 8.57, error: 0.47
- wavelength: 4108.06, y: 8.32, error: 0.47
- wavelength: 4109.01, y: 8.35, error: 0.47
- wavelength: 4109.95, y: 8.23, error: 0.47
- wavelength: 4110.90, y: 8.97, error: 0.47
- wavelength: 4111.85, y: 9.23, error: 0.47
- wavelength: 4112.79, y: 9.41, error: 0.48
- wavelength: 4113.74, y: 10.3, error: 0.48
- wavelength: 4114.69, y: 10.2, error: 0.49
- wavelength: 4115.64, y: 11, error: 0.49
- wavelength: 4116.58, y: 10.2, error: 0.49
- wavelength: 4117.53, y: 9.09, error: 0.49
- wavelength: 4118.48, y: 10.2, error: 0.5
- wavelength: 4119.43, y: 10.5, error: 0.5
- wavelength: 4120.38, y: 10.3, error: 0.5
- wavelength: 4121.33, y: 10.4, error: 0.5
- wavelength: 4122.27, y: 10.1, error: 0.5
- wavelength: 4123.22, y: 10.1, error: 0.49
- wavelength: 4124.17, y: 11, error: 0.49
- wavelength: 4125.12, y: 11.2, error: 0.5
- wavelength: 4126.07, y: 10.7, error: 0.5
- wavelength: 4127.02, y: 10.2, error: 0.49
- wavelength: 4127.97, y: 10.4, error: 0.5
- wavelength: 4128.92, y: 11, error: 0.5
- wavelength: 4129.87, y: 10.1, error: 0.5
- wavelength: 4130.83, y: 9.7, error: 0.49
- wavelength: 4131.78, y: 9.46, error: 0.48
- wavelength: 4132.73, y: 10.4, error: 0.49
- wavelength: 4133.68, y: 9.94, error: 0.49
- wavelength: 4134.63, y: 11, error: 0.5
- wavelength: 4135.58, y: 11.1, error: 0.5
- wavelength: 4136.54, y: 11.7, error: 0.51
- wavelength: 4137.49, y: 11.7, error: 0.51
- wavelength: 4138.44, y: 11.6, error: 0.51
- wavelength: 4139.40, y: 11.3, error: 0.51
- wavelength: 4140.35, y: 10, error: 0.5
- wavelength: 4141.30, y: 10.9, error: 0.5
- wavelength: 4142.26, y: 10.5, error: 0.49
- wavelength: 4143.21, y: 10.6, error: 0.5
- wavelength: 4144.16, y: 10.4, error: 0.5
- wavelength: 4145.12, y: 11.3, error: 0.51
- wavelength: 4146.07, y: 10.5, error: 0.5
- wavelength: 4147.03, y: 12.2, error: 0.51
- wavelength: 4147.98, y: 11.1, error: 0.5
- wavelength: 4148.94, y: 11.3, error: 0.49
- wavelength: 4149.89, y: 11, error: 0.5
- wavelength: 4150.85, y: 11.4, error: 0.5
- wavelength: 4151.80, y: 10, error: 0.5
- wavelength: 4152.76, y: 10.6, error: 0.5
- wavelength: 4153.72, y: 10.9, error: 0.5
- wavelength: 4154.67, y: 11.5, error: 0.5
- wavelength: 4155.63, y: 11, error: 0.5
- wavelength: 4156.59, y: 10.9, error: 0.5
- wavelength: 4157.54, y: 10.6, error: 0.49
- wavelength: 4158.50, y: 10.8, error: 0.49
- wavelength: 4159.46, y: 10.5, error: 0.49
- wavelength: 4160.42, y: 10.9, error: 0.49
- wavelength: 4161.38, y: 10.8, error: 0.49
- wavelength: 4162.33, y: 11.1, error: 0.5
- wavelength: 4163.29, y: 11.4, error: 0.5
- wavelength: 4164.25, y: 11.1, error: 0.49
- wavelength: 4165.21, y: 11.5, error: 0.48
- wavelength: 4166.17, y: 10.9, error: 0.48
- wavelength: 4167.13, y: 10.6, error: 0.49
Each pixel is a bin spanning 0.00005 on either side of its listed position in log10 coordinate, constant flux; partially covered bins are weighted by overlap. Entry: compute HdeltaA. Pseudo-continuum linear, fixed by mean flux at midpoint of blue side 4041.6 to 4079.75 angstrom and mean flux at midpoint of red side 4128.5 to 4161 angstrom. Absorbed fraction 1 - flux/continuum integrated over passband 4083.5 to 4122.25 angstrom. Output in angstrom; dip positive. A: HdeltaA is 6.40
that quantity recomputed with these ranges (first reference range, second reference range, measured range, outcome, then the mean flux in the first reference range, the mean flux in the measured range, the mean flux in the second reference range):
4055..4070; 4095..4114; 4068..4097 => -2.1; 10.5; 9.86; 7.79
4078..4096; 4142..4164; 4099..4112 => 3.4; 9.84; 7.47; 10.9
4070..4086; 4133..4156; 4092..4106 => 4.0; 10.1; 7.43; 11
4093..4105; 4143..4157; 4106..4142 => -4.2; 7.3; 10.1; 11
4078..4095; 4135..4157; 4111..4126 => 0.5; 9.92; 10.2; 11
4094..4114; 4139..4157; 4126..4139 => -1.1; 7.81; 10.6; 10.9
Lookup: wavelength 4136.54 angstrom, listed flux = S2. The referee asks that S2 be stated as 11.7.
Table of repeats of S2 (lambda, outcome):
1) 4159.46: 10.5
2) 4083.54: 10.6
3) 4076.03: 9.52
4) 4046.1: 10.8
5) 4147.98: 11.1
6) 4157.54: 10.6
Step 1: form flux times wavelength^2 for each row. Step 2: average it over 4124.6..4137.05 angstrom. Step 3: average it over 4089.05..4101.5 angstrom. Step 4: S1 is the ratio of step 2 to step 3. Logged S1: 1.3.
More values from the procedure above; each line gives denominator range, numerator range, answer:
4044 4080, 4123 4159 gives 1.07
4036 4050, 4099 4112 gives 0.69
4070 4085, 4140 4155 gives 1.11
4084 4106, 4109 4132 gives 1.21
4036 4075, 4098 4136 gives 0.89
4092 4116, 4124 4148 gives 1.34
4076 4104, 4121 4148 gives 1.22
